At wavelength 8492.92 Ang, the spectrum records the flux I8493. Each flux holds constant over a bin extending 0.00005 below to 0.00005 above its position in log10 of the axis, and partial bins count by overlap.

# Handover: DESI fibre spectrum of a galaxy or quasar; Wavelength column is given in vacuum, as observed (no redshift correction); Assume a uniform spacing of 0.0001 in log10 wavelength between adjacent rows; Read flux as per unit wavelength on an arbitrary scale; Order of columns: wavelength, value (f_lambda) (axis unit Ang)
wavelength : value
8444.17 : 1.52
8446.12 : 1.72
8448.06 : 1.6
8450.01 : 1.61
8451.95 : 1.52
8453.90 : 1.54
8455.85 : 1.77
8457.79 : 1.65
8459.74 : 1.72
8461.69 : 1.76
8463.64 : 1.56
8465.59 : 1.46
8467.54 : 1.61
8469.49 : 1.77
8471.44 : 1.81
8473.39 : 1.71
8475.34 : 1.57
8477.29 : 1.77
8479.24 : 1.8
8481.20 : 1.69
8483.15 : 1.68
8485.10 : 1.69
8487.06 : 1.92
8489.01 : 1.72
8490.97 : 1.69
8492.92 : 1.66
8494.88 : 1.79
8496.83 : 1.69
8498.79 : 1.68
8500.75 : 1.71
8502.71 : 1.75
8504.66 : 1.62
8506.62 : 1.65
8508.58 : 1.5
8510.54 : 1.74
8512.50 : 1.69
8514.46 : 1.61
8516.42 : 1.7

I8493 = 1.66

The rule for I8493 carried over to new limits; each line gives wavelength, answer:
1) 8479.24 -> 1.8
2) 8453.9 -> 1.54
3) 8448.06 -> 1.6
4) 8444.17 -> 1.52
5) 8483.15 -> 1.68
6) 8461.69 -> 1.76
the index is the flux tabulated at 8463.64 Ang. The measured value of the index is 1.56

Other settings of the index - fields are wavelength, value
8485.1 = 1.69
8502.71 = 1.75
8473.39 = 1.71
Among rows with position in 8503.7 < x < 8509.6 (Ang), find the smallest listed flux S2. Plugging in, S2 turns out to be 1.5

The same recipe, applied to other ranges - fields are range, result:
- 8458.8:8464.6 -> 1.56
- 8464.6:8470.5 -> 1.46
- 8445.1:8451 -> 1.6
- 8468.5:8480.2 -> 1.57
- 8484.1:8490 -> 1.69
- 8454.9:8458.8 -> 1.65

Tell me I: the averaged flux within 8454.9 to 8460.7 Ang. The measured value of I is 1.71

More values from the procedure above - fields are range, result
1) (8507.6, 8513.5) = 1.64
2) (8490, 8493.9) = 1.68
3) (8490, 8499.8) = 1.7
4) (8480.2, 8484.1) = 1.68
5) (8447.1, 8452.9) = 1.58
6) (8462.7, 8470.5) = 1.6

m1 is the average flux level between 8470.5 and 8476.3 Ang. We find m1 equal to 1.7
